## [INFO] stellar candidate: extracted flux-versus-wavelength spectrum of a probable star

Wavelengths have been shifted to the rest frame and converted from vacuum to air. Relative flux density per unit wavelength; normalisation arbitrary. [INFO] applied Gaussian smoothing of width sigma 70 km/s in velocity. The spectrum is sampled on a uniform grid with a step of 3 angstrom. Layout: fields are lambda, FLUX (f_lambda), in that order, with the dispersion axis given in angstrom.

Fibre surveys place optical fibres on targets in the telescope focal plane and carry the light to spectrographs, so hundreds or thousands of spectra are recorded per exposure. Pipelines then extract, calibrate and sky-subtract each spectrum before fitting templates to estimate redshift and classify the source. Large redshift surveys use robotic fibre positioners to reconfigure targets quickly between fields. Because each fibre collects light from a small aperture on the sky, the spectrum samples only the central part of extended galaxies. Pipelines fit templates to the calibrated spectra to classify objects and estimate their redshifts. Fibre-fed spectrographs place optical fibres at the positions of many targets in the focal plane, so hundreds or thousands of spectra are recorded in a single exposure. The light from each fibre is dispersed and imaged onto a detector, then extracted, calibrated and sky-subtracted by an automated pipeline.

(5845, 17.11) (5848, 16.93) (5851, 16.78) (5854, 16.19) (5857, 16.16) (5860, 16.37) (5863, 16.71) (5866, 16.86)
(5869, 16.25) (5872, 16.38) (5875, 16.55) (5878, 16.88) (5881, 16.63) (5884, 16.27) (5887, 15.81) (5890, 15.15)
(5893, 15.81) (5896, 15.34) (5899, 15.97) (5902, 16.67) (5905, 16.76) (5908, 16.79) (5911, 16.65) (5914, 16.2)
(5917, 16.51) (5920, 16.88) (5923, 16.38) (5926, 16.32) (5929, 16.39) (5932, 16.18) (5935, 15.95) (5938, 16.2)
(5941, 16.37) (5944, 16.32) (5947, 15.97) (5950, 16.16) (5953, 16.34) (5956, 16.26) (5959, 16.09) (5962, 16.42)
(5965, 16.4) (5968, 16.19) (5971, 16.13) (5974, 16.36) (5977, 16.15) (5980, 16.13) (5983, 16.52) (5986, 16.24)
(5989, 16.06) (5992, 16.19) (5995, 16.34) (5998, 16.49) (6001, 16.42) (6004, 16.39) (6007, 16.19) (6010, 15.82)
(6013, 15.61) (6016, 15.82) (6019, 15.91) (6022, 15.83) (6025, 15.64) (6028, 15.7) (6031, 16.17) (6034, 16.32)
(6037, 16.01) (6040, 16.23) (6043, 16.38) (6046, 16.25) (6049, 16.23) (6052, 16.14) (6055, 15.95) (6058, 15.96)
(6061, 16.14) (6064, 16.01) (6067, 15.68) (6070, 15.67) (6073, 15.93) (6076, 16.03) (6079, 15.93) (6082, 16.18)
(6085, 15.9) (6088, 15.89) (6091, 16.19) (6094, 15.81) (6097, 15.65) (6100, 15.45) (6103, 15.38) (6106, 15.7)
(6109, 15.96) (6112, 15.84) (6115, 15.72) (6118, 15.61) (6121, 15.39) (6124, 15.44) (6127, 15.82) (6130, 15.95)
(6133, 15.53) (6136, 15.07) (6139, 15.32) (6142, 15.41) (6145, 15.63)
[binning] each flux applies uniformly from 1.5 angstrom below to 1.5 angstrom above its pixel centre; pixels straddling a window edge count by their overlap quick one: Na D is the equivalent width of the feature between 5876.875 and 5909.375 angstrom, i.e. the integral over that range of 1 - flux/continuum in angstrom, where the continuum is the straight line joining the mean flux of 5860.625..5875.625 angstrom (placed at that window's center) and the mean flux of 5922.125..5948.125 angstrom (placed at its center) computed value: 0.5 angstrom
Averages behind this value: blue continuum 16.5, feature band 16.2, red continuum 16.2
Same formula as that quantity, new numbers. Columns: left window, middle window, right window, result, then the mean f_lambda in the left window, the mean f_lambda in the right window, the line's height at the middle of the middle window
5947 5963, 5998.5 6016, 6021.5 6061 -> 0.05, 16.2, 16.1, 16.1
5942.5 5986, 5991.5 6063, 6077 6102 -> -0.14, 16.2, 15.9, 16.1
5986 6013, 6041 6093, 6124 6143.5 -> -0.56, 16.2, 15.5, 15.9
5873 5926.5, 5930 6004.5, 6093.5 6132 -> -0.67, 16.3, 15.7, 16.1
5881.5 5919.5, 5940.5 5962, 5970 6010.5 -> 0.01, 16.2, 16.3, 16.2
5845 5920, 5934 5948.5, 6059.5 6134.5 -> 0.05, 16.4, 15.8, 16.2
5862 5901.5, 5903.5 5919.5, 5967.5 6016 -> -0.39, 16.2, 16.2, 16.2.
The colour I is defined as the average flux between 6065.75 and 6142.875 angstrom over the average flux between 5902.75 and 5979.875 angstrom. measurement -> 1.0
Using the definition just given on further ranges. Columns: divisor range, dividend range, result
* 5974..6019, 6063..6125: 0.98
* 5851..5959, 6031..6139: 0.97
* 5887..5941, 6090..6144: 0.96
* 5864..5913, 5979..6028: 0.99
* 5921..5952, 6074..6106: 0.98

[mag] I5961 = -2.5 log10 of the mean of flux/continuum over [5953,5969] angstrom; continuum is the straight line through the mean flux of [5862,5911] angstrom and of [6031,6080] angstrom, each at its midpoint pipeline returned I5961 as -0.006 mag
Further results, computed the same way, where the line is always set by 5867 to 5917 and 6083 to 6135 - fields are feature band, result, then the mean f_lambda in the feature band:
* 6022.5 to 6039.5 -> 0.00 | 16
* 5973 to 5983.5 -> -0.01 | 16.3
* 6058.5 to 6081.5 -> -0.01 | 15.9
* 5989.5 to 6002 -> -0.02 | 16.3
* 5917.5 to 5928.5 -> -0.02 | 16.5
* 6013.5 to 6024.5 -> 0.01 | 15.8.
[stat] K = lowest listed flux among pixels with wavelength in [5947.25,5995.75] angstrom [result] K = 16.06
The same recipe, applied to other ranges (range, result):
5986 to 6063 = 15.61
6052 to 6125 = 15.38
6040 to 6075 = 15.67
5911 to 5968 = 15.95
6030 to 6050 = 16.01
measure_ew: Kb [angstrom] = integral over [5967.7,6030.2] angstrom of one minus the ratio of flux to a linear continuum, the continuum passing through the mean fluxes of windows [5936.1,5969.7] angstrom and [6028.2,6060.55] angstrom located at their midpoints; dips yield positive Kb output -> 0.4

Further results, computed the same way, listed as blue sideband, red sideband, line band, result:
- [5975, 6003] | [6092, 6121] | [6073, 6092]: -0.25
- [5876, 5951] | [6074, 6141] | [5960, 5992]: -0.33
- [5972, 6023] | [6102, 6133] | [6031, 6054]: -0.35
